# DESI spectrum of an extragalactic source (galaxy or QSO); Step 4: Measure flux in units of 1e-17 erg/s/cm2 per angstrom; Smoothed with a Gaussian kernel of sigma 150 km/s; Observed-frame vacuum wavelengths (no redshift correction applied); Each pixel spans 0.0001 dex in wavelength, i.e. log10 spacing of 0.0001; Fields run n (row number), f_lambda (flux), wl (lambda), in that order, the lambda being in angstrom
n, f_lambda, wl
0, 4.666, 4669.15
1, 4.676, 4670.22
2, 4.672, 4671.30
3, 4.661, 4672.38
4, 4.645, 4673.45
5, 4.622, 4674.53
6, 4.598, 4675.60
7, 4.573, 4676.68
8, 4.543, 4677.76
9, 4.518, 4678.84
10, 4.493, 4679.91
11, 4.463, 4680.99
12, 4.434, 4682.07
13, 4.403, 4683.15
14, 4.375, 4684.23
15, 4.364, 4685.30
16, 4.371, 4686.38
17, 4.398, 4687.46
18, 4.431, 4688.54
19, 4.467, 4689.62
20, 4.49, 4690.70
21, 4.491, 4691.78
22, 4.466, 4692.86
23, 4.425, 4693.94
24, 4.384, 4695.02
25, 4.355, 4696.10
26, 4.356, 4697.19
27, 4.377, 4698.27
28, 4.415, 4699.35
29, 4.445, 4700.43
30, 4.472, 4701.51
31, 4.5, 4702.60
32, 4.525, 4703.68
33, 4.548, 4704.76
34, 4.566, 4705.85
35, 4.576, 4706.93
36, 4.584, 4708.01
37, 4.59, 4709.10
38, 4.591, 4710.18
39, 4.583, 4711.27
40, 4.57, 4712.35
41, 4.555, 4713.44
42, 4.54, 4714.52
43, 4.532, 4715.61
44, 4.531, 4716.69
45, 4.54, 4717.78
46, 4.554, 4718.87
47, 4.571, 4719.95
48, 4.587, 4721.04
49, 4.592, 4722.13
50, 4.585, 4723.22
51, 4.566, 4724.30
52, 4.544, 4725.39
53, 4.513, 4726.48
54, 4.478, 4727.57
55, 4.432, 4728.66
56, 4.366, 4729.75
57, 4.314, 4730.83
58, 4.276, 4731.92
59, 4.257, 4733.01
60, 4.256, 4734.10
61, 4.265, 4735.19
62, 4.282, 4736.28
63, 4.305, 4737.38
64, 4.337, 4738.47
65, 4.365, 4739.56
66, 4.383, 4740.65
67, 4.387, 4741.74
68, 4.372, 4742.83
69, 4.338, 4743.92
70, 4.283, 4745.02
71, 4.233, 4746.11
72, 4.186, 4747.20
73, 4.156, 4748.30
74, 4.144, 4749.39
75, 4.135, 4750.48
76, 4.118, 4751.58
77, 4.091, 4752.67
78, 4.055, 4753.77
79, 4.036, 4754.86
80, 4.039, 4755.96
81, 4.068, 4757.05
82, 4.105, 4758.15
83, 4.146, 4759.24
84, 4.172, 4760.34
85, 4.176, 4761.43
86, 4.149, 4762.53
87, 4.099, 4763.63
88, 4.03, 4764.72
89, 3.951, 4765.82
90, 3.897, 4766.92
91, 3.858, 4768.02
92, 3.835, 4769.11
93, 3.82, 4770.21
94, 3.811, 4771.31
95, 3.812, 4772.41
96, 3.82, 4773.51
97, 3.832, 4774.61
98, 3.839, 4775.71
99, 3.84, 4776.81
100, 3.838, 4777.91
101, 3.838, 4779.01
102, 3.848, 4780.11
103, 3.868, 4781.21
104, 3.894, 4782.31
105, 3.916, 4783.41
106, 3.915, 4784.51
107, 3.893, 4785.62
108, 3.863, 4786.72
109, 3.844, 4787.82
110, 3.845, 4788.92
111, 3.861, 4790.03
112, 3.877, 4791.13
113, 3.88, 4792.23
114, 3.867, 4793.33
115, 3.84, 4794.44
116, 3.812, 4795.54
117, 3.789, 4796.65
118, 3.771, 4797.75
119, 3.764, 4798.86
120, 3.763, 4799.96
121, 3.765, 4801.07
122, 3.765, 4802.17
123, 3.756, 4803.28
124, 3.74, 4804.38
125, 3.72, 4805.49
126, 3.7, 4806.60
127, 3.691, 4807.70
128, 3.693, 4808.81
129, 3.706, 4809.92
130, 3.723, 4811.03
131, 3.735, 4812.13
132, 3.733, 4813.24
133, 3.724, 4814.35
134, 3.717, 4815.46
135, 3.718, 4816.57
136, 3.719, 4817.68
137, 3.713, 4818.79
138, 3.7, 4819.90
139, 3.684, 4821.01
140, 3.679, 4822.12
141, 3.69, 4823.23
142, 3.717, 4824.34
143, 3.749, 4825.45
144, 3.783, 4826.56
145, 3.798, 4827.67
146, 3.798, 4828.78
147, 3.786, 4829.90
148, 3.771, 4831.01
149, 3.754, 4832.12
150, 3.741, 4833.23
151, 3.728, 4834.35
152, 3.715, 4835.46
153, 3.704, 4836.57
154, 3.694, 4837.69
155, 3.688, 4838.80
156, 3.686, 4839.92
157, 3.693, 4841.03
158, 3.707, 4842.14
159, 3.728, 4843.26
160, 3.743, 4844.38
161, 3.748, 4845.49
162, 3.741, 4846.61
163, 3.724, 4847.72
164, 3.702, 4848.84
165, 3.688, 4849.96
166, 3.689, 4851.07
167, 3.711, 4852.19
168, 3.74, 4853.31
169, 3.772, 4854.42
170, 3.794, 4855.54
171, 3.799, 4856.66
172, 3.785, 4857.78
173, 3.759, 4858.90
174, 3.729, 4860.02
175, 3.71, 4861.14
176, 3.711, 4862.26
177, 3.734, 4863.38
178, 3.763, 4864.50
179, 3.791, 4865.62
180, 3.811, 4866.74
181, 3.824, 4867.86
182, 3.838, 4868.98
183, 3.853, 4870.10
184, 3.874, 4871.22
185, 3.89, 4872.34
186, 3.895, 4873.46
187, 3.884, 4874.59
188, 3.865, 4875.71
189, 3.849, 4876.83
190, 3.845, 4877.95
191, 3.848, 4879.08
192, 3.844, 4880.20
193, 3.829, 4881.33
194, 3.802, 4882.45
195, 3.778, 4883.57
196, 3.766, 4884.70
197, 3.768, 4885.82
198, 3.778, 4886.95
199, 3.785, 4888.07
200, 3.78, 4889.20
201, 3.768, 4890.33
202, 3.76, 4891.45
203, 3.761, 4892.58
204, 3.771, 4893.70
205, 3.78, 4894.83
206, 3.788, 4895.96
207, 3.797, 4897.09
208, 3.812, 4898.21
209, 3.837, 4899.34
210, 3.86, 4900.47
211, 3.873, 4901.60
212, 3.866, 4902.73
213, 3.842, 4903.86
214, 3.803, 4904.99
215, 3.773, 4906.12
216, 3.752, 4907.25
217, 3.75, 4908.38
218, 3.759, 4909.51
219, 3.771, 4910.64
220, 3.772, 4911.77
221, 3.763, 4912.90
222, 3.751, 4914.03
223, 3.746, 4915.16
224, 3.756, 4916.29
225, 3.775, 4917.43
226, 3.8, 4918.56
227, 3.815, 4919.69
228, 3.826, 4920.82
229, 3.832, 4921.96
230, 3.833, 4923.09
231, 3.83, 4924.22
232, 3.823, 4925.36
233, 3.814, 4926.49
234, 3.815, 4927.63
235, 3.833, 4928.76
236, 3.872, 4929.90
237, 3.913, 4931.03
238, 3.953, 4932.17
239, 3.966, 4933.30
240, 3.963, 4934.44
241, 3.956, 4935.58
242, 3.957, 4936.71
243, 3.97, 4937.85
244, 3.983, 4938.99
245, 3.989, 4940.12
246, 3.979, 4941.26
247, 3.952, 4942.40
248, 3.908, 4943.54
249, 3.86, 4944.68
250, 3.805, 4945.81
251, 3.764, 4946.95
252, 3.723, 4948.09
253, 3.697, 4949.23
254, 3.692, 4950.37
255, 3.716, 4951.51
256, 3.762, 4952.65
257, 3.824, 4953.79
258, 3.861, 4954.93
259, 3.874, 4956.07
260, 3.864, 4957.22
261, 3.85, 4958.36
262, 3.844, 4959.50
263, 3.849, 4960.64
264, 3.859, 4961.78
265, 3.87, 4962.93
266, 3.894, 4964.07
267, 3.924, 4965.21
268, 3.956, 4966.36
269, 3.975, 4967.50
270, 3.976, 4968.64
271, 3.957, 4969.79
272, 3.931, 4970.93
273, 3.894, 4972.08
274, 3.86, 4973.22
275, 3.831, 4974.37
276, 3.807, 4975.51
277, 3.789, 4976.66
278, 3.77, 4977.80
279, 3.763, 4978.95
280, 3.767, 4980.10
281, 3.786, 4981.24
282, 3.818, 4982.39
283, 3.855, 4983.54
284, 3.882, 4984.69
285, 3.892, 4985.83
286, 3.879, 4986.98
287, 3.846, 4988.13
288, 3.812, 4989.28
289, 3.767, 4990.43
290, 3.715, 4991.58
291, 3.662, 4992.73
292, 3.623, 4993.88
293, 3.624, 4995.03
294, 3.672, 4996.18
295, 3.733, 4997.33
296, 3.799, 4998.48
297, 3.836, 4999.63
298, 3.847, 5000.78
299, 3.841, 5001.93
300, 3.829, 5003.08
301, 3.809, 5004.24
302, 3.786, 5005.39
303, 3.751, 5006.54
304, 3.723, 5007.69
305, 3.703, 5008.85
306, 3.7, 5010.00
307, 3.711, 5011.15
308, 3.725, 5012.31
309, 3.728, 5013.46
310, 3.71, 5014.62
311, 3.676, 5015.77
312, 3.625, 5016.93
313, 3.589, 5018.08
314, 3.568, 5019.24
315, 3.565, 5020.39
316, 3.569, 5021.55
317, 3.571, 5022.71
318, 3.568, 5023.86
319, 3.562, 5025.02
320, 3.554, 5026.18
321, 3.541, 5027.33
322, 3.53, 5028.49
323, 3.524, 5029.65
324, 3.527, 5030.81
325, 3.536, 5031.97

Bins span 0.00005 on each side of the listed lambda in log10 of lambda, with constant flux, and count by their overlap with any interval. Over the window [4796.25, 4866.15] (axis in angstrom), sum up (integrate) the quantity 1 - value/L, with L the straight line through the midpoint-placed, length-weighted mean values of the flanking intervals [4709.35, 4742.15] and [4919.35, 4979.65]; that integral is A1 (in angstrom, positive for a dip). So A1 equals 7.4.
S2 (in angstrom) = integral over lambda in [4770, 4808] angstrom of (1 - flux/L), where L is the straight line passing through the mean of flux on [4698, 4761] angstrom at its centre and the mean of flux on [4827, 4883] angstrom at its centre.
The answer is 2.5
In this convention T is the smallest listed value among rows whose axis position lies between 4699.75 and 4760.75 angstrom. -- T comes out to 4.036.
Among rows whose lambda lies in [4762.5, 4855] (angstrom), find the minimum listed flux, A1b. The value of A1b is 3.679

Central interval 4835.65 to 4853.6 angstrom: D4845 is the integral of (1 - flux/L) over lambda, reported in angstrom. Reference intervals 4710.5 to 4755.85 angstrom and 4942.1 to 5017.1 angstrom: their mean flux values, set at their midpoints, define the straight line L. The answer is 1.8 angstrom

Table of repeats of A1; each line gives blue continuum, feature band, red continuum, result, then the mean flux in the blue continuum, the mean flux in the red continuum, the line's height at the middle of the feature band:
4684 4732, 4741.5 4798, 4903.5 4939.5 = 4.2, 4.49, 3.84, 4.3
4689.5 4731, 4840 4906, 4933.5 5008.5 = 4.8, 4.5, 3.83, 4.09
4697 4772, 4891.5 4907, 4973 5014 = 0.6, 4.32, 3.78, 3.97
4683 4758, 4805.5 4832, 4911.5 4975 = 2.7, 4.39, 3.86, 4.16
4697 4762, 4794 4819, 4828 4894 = 1.7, 4.37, 3.77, 4.02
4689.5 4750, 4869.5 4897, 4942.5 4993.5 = 1.5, 4.44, 3.83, 4.04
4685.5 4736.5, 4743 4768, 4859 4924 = 1.1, 4.47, 3.8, 4.31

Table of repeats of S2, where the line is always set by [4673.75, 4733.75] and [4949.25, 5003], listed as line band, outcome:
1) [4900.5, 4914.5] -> 0.7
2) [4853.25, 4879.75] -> 1.8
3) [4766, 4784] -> 1.9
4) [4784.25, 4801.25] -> 1.7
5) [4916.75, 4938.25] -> 0.4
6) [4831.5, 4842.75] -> 1.2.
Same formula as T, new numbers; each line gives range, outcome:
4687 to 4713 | 4.355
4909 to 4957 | 3.692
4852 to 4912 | 3.71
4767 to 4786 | 3.811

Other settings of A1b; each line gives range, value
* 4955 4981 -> 3.763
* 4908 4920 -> 3.746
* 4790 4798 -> 3.771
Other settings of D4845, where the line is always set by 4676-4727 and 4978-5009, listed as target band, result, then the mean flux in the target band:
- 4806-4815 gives 1.1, 3.71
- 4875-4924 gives 2.6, 3.8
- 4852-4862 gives 0.9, 3.75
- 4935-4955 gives 0.2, 3.86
